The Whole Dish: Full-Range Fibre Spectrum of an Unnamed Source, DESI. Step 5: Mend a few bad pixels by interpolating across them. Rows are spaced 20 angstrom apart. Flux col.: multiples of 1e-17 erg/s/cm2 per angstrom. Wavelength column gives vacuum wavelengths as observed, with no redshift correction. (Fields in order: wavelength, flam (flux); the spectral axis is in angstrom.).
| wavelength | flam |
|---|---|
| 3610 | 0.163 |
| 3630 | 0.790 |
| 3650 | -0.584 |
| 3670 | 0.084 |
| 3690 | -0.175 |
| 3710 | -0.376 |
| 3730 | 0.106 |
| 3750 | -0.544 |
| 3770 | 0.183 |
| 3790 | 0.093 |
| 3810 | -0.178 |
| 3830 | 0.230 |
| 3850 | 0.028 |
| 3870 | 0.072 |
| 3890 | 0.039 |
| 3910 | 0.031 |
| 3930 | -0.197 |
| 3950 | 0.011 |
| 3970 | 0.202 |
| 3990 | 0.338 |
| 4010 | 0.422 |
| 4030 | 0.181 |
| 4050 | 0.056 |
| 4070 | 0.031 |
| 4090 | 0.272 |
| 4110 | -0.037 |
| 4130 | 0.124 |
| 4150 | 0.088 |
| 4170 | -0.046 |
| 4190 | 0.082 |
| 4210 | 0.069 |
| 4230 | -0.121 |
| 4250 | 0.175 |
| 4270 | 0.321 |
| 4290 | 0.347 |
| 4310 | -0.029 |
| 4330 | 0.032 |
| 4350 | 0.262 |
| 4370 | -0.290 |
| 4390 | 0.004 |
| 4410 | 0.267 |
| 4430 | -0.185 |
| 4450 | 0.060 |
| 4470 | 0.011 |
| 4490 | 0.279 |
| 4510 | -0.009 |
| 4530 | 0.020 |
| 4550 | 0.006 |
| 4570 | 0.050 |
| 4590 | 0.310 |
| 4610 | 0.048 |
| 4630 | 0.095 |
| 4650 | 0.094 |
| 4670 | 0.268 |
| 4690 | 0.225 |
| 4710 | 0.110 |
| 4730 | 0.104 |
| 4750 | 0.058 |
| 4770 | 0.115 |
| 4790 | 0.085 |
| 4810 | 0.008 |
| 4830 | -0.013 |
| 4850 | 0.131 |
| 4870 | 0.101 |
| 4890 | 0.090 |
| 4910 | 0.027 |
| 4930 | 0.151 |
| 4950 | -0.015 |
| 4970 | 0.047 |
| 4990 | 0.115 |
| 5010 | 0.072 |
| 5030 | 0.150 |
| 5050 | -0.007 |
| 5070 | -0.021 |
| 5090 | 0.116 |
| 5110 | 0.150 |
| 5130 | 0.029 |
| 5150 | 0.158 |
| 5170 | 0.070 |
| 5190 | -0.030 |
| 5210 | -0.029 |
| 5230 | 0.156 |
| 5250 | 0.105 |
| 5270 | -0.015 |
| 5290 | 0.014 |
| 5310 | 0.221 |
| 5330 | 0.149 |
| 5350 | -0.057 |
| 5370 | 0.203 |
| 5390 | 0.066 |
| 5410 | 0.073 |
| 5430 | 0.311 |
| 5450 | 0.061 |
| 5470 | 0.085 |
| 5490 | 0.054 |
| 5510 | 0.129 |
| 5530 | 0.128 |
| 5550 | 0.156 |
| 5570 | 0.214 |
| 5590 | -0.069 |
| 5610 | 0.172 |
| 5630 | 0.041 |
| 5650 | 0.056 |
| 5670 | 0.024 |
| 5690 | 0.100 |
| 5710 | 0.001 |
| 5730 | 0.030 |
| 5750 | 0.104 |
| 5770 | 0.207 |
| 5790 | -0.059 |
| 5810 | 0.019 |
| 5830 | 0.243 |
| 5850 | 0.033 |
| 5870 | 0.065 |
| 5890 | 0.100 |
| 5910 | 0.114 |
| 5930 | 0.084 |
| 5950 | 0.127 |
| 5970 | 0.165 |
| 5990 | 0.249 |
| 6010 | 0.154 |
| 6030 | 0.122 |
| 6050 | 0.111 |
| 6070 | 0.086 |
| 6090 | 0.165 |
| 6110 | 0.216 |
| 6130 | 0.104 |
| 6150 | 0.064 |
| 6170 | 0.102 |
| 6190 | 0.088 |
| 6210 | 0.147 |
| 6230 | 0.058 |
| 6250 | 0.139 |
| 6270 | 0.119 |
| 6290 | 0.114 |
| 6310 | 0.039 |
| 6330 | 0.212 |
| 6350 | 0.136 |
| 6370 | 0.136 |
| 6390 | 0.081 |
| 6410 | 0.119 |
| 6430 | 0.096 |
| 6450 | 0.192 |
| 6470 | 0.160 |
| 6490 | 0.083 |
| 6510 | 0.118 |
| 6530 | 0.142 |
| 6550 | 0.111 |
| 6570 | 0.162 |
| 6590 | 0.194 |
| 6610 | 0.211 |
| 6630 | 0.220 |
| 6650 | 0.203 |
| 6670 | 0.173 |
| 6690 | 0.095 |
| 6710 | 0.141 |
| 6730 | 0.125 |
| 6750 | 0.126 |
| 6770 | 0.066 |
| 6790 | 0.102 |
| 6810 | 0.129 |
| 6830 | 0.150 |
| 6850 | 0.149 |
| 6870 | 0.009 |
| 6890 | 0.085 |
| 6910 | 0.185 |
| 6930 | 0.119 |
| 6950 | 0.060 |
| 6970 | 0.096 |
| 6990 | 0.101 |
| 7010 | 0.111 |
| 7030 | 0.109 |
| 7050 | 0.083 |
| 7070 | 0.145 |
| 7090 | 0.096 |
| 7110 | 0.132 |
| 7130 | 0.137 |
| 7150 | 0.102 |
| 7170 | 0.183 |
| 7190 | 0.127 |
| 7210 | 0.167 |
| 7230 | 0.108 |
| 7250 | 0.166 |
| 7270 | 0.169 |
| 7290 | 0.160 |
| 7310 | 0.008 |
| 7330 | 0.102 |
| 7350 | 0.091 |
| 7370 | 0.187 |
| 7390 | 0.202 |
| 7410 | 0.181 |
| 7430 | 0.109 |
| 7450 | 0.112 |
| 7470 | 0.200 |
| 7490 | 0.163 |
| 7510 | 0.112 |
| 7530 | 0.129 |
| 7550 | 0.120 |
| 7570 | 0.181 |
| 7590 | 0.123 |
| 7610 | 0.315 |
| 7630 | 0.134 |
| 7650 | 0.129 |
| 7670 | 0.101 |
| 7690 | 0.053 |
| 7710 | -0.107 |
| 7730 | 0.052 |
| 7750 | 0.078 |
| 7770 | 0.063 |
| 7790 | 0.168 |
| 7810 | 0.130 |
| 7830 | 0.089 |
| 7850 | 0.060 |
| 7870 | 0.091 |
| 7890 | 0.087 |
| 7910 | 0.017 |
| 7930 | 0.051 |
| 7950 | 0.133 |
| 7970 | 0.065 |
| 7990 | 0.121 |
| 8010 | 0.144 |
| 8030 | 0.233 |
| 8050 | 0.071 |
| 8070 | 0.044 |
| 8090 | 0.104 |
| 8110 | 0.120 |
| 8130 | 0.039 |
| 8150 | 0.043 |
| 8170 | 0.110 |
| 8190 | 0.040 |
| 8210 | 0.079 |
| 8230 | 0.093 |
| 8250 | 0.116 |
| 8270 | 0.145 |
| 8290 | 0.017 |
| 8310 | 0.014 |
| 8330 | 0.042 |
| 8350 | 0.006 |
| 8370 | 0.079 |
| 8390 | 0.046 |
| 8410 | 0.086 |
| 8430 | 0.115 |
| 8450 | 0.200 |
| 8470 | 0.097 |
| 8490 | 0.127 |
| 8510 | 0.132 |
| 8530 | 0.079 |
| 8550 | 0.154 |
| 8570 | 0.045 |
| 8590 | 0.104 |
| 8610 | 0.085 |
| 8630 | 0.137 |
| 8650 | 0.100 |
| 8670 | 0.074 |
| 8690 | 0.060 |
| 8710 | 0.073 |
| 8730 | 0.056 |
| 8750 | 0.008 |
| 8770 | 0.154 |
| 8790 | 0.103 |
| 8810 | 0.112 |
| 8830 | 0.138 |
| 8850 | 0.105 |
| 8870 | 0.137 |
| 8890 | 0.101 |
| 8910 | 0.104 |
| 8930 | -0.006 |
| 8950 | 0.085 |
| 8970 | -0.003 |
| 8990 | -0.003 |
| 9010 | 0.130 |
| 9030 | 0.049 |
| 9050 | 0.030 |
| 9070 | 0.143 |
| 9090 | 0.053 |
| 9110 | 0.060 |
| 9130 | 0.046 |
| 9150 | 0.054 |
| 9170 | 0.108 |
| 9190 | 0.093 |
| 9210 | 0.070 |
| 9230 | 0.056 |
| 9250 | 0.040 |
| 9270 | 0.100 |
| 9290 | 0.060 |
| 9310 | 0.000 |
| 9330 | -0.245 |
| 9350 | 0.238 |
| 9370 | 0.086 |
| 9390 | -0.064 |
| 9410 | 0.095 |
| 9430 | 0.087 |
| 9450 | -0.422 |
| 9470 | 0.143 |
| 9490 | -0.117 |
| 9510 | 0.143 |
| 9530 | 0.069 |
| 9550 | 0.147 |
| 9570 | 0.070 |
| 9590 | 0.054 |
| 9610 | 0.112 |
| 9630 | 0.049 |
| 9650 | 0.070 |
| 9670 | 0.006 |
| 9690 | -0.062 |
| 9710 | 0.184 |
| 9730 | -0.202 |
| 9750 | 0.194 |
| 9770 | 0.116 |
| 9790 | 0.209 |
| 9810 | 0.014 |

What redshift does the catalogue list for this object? 0.604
